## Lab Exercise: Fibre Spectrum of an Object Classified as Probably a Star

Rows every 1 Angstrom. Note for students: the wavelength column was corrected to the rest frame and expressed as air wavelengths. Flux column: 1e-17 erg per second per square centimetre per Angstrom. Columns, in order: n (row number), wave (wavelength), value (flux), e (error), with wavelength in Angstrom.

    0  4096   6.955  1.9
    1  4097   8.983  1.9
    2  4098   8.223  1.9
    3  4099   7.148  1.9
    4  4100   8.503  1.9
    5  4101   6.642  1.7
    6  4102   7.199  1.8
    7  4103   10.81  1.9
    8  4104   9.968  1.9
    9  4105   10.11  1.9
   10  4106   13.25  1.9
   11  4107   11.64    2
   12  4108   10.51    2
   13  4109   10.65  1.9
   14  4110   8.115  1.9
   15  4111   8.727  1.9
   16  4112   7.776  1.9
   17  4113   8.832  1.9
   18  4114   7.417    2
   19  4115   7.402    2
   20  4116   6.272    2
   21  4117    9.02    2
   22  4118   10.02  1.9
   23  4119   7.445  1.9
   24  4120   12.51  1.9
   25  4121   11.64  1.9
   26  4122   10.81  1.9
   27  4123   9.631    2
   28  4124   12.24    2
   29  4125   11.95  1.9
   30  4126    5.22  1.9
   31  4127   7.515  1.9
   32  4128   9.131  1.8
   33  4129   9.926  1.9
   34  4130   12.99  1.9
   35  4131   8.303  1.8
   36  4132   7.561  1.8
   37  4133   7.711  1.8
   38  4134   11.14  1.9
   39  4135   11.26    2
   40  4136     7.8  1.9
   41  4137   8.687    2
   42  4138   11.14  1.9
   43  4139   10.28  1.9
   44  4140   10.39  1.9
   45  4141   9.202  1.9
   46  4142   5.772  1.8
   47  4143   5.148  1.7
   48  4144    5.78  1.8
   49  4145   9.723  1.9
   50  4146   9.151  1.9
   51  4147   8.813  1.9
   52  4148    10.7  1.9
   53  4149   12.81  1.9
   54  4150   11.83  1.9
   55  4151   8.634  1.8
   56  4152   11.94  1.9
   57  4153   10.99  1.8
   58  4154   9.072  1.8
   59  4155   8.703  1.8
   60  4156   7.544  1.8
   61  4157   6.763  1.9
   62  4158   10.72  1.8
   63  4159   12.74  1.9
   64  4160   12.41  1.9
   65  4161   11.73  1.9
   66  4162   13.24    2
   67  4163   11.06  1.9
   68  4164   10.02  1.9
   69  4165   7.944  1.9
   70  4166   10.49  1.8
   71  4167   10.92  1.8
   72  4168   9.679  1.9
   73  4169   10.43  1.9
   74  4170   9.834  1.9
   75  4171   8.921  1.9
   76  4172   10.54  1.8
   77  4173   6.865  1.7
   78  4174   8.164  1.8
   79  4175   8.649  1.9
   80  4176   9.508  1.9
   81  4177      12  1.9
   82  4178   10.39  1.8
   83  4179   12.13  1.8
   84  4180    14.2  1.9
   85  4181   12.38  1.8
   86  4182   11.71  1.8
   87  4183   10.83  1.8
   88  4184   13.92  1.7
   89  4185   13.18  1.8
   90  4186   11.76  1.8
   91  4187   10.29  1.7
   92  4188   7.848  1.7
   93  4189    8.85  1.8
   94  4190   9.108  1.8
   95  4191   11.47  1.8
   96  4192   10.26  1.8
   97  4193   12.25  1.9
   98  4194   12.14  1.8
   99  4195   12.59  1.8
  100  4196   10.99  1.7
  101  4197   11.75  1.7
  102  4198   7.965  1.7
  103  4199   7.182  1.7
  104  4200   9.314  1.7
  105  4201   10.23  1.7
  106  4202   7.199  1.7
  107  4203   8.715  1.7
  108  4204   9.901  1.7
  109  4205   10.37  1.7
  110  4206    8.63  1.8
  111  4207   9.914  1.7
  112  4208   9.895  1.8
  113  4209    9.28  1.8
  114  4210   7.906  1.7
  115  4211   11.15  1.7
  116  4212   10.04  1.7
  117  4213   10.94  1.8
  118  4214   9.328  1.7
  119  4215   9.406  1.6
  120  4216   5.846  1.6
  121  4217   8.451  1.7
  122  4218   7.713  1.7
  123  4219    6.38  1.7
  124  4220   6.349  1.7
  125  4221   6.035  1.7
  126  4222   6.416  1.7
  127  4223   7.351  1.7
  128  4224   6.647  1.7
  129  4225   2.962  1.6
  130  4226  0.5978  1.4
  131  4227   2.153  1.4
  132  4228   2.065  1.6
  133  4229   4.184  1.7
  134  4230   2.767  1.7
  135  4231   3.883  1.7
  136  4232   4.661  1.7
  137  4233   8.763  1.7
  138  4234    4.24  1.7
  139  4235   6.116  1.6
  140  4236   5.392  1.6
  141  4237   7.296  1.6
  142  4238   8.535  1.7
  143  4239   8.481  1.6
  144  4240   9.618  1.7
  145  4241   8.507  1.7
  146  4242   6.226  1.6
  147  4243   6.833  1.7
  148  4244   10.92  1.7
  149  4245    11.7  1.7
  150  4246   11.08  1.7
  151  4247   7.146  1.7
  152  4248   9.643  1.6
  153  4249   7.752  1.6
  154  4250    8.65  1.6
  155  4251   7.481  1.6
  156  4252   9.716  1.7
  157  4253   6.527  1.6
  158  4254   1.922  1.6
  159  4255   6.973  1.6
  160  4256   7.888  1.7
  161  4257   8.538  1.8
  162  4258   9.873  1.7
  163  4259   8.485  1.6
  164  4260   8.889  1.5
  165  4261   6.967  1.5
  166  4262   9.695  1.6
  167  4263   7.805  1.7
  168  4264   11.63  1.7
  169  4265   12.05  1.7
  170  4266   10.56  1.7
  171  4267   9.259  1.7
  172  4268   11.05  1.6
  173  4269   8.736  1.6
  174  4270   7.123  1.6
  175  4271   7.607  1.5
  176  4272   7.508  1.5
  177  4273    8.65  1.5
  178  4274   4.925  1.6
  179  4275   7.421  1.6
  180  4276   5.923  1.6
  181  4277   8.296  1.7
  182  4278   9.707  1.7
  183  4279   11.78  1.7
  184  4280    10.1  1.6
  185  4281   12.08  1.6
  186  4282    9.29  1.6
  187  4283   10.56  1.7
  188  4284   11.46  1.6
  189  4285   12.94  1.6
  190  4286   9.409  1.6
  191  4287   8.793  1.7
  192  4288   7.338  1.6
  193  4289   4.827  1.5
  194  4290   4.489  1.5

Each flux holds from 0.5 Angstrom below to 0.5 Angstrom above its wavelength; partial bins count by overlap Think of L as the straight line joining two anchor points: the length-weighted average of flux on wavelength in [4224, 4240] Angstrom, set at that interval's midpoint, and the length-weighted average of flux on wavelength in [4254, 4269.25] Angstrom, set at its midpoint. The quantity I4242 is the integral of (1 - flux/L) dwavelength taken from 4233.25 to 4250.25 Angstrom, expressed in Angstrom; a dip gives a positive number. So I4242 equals -4.8 Angstrom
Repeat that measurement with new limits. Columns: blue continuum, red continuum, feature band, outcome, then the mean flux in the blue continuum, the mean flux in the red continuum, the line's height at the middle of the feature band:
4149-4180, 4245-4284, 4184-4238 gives 8.4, 10.2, 8.74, 9.54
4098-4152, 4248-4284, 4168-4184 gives -2.5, 9.31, 8.67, 9.08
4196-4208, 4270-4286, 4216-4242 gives 9.6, 9.3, 9.16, 9.25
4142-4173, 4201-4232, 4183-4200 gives -5.0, 9.83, 7.09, 8.25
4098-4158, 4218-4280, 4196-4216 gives -3.2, 9.29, 7.44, 8.1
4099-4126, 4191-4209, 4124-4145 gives 1.4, 9.45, 9.98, 9.59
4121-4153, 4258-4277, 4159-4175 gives -1.5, 9.52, 8.6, 9.3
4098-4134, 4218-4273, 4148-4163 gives -3.4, 9.29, 7.34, 8.69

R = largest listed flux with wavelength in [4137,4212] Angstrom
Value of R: 14.2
